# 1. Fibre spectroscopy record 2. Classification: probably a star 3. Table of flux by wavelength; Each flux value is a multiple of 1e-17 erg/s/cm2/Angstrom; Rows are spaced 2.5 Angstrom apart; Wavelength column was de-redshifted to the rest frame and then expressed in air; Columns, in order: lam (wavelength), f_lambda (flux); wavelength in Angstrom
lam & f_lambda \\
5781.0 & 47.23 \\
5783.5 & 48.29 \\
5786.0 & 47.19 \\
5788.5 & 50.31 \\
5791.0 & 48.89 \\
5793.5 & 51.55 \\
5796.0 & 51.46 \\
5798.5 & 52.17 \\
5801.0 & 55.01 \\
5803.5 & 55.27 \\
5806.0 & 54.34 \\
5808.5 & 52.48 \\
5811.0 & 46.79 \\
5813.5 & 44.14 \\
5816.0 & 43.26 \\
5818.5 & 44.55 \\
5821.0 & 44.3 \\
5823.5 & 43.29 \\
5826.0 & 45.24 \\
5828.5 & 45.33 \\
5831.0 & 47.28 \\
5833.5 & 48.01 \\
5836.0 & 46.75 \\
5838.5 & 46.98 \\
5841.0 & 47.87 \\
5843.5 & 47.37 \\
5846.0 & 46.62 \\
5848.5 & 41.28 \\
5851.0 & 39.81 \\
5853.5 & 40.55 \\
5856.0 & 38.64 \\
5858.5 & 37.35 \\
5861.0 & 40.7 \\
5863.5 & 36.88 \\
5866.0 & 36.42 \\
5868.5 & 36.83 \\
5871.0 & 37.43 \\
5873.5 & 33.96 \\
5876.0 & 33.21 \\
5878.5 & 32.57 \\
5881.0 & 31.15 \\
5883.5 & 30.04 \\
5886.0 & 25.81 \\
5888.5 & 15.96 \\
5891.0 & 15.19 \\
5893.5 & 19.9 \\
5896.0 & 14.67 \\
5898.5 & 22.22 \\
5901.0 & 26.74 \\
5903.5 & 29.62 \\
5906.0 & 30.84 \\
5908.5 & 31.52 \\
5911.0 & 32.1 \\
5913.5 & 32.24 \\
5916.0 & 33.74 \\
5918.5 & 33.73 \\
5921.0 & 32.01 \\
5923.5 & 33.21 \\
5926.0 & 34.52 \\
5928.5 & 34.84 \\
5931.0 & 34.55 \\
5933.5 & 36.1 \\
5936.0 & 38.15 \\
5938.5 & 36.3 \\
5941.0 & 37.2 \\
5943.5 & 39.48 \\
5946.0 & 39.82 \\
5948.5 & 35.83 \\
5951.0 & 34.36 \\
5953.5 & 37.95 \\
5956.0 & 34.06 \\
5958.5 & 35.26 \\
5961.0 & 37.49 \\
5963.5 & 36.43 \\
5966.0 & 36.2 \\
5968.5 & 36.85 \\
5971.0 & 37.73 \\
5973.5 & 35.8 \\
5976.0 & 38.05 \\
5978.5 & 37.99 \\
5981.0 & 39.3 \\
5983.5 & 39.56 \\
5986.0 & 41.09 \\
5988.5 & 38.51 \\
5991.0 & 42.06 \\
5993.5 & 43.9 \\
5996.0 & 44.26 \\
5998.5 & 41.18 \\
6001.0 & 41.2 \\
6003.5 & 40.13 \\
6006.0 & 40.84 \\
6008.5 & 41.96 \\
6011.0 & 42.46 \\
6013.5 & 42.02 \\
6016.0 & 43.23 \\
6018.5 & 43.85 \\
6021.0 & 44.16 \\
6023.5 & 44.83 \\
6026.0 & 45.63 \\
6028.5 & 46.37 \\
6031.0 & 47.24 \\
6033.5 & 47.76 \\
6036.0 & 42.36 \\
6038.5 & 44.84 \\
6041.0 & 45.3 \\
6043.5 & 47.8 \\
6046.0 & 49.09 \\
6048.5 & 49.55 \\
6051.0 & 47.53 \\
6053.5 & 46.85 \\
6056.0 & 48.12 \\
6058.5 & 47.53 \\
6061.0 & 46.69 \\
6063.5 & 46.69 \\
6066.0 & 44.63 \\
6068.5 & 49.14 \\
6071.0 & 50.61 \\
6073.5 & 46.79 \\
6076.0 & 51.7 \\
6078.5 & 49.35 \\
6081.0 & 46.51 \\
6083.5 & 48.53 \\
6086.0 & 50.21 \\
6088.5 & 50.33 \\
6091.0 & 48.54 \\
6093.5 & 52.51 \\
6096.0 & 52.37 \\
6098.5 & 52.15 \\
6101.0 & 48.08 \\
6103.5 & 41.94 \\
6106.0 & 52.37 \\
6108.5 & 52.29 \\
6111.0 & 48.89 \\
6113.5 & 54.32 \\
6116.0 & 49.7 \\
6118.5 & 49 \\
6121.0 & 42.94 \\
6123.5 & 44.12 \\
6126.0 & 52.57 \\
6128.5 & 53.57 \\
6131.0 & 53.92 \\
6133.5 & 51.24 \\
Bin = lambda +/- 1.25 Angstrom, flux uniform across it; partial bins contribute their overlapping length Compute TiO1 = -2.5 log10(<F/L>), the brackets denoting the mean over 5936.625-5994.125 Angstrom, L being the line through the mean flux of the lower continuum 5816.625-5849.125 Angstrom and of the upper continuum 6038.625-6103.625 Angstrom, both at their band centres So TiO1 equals 0.24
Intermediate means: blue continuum 45.8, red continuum 48.5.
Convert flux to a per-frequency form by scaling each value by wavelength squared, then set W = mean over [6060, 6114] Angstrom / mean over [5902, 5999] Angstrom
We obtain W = 1.4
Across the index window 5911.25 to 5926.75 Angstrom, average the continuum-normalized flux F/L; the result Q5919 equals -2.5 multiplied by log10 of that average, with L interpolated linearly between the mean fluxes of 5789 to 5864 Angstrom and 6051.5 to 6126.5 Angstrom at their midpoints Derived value 0.38 mag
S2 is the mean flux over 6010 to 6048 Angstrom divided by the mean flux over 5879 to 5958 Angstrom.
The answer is 1.5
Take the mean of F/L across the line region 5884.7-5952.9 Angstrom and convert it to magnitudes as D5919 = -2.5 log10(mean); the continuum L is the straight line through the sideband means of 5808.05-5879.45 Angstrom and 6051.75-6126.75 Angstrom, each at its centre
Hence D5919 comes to 0.394 mag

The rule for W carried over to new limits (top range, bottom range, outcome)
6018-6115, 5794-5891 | 1.24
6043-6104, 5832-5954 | 1.49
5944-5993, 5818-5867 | 0.91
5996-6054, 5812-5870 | 1.10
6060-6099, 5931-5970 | 1.40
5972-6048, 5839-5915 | 1.36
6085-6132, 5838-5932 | 1.62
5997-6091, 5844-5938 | 1.49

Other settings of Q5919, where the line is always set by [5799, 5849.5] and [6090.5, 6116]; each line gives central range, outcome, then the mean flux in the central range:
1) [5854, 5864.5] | 0.232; 38.6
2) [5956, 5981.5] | 0.307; 36.9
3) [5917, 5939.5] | 0.361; 34.8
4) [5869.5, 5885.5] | 0.413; 32.8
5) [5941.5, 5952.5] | 0.288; 37.4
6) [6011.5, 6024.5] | 0.139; 43.5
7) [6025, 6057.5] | 0.065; 46.8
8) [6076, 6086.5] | 0.027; 48.9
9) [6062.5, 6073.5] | 0.051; 47.7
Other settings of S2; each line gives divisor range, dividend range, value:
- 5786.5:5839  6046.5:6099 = 1.01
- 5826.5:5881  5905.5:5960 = 0.86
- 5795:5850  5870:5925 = 0.60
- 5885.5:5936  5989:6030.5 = 1.50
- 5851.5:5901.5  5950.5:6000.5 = 1.26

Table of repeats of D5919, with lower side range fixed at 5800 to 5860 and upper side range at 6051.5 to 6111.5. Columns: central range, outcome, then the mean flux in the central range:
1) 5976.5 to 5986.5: 0.211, 39.3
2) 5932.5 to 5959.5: 0.272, 36.8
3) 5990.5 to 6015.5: 0.142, 42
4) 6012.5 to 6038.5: 0.080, 44.8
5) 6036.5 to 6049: 0.034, 46.9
